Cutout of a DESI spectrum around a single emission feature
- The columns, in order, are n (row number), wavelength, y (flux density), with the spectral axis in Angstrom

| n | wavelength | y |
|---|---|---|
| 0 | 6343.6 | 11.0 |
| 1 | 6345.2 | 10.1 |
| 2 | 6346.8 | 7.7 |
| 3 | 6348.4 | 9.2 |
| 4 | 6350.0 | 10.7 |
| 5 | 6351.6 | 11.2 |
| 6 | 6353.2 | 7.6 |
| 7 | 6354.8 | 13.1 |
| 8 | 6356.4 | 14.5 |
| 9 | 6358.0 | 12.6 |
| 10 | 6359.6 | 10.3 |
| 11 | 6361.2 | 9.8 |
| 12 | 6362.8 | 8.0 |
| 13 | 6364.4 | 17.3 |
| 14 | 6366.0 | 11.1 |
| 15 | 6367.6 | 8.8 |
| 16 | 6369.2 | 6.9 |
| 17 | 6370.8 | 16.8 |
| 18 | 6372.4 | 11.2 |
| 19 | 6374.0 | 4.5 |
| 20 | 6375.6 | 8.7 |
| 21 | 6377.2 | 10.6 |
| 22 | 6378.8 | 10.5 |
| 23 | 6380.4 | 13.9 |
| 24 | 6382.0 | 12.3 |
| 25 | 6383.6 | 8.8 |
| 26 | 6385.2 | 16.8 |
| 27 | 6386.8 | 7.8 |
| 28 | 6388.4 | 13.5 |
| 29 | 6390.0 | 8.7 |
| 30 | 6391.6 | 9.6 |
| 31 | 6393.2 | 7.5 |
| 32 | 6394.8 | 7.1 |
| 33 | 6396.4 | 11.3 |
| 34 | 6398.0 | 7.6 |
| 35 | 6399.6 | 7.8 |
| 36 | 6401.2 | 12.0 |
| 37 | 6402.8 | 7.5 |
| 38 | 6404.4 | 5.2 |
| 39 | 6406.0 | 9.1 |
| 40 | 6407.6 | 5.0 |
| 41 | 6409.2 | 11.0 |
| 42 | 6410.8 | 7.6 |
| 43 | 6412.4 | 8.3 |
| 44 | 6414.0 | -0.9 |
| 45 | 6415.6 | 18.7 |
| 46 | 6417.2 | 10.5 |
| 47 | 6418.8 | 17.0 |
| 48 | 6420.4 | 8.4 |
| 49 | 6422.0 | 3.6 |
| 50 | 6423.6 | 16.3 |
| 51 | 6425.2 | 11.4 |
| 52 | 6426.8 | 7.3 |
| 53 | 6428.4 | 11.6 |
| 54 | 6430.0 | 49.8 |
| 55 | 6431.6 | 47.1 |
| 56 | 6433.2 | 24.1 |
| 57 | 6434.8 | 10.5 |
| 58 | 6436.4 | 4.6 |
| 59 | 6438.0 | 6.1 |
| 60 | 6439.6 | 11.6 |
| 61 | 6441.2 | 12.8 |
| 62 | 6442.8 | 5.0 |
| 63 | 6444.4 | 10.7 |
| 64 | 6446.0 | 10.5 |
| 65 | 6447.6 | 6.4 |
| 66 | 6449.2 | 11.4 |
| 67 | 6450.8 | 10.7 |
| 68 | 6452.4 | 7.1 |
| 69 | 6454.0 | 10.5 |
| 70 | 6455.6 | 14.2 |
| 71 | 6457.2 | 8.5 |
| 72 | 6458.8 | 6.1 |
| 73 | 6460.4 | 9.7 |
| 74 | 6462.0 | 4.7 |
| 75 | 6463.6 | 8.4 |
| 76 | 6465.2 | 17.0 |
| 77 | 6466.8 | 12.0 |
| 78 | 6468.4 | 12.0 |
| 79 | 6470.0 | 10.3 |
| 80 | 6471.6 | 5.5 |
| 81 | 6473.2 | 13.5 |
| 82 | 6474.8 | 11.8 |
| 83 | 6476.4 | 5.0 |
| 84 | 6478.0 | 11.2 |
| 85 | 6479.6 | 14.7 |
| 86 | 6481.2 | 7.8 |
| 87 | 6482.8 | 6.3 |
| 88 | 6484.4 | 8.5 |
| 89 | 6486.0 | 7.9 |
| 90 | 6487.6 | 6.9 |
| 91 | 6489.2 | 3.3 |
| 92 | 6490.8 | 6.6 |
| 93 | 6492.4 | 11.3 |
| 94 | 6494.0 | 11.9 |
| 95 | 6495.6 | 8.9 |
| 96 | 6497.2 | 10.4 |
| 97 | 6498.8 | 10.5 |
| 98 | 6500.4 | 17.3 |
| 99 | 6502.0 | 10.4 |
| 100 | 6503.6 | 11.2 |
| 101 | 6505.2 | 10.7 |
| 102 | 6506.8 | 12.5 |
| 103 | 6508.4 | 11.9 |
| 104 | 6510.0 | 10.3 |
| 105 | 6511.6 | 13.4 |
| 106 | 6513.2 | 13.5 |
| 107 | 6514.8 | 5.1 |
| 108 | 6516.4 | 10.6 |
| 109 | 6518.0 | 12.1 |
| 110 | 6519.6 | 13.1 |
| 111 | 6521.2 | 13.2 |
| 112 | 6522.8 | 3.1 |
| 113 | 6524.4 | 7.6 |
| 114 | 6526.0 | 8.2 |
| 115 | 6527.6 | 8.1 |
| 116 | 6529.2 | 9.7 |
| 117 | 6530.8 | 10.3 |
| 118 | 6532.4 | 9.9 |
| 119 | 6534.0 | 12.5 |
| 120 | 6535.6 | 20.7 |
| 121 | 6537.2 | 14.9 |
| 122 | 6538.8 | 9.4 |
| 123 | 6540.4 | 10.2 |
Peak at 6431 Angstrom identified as H-gamma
